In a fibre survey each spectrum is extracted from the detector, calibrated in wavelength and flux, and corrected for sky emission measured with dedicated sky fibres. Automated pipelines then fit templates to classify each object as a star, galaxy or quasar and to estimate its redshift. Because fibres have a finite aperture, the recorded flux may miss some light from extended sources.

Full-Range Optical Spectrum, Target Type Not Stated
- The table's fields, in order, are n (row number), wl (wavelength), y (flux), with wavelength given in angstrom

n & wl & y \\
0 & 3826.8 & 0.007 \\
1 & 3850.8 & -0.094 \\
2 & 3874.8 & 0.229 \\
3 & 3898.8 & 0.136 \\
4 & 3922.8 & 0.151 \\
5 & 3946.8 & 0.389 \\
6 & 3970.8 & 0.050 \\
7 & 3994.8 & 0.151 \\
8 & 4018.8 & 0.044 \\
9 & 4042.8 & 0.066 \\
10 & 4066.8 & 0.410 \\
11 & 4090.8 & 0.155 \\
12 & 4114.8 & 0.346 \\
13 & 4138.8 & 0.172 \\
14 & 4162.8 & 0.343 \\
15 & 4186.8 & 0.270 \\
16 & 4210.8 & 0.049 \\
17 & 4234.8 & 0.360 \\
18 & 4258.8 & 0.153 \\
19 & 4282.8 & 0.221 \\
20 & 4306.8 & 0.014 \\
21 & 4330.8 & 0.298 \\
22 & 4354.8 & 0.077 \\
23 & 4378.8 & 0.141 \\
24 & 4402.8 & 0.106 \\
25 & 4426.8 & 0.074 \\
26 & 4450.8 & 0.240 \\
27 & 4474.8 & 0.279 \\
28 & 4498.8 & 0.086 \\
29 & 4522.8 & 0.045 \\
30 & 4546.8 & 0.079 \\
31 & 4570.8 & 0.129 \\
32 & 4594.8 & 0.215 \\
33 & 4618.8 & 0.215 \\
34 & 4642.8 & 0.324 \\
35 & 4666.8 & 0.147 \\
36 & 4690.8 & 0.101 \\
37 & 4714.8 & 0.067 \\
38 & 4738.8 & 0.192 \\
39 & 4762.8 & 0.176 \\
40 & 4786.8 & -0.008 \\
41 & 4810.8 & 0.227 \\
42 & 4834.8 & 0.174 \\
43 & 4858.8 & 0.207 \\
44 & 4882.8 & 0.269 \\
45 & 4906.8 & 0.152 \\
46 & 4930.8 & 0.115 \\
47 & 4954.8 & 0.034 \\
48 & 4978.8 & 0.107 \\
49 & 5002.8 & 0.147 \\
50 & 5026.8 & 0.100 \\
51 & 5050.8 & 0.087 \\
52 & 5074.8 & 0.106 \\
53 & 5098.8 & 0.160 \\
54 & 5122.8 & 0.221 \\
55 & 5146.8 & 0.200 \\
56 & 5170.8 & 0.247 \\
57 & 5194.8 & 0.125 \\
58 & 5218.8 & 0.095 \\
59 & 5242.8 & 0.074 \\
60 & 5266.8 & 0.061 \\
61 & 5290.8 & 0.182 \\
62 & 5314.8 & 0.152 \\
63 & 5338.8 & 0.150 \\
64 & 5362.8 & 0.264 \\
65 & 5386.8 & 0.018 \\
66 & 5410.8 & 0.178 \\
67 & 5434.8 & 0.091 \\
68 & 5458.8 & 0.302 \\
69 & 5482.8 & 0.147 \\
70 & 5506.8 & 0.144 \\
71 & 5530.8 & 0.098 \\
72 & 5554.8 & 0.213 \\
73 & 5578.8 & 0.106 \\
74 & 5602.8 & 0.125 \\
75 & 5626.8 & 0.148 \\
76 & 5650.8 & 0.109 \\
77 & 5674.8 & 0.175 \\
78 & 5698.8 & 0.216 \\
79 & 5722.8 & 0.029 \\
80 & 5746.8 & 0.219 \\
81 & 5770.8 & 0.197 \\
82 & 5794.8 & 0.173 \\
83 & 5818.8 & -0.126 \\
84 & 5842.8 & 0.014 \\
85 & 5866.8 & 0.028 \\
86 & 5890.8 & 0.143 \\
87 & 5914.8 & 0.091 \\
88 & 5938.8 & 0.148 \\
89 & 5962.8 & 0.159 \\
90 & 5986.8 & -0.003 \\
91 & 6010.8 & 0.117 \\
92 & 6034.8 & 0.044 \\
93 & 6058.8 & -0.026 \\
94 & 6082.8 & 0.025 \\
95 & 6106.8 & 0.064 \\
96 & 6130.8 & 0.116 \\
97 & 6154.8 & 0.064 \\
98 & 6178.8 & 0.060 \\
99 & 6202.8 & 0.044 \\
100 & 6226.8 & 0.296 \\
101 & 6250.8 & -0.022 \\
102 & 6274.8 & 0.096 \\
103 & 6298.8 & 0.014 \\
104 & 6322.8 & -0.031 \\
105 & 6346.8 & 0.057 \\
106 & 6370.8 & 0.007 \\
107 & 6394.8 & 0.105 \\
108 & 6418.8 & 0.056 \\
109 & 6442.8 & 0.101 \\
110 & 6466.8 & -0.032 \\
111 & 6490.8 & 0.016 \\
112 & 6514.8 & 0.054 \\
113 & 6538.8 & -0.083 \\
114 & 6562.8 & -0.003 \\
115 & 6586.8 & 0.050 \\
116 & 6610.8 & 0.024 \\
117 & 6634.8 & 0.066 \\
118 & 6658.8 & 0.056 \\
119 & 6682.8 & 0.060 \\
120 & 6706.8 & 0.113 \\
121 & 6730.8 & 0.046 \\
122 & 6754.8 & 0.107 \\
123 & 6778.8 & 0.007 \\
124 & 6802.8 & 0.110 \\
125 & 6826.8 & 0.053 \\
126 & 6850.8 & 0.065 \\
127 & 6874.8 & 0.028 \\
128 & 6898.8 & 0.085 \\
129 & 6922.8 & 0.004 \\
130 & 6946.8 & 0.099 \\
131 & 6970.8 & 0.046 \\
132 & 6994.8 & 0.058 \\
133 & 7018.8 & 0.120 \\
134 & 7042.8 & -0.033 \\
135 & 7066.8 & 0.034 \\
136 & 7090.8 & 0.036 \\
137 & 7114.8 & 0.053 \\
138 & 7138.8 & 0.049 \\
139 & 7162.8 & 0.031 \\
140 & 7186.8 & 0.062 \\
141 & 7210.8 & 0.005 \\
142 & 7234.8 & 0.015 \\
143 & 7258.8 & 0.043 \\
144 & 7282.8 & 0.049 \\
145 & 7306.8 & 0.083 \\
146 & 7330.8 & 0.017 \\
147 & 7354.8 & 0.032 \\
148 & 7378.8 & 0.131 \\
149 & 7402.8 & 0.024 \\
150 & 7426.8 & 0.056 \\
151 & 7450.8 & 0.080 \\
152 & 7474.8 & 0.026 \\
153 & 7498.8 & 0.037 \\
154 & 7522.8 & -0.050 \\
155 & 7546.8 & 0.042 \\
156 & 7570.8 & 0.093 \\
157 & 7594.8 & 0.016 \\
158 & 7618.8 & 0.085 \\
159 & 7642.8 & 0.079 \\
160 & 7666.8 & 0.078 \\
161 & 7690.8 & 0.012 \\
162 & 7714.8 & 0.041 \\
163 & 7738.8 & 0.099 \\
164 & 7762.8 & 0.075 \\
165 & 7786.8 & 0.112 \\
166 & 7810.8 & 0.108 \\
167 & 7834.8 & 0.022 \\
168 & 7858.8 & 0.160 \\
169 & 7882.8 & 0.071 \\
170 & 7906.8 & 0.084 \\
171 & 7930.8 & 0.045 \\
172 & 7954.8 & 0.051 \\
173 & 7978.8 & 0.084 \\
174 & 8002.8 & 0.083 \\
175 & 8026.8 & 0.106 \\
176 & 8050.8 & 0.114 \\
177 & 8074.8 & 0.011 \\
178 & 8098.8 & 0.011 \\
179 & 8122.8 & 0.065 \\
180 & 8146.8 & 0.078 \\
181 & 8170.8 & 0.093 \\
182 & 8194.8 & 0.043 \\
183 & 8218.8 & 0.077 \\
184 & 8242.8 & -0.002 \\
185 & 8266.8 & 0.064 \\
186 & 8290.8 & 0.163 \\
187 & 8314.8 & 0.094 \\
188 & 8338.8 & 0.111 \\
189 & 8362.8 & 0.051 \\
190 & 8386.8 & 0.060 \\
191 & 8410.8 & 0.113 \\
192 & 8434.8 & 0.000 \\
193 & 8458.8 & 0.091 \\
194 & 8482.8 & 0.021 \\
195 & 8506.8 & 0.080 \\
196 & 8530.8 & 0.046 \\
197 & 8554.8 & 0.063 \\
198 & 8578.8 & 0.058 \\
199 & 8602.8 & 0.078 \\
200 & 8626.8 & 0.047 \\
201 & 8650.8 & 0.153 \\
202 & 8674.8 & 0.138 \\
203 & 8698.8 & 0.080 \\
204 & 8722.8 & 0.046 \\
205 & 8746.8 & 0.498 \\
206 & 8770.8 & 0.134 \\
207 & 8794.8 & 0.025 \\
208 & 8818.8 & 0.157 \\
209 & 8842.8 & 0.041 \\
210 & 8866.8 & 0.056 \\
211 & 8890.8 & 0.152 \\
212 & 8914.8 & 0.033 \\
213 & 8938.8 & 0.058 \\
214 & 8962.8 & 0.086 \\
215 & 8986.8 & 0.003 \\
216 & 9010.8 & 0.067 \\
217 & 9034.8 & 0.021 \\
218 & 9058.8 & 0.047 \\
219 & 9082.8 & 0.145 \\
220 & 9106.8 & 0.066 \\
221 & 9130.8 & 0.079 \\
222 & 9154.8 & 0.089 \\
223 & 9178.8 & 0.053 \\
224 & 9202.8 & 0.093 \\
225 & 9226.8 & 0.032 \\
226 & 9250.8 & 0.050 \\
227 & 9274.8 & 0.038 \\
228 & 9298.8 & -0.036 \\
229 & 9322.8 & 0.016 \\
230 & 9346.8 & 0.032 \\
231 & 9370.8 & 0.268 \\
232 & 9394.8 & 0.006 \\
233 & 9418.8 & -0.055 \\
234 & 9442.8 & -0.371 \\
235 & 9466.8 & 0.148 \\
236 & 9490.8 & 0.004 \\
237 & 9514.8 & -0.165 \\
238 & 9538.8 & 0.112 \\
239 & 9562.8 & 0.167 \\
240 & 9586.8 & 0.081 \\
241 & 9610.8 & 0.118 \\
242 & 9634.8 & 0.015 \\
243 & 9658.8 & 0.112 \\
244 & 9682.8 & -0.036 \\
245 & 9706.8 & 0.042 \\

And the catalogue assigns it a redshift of 1.34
